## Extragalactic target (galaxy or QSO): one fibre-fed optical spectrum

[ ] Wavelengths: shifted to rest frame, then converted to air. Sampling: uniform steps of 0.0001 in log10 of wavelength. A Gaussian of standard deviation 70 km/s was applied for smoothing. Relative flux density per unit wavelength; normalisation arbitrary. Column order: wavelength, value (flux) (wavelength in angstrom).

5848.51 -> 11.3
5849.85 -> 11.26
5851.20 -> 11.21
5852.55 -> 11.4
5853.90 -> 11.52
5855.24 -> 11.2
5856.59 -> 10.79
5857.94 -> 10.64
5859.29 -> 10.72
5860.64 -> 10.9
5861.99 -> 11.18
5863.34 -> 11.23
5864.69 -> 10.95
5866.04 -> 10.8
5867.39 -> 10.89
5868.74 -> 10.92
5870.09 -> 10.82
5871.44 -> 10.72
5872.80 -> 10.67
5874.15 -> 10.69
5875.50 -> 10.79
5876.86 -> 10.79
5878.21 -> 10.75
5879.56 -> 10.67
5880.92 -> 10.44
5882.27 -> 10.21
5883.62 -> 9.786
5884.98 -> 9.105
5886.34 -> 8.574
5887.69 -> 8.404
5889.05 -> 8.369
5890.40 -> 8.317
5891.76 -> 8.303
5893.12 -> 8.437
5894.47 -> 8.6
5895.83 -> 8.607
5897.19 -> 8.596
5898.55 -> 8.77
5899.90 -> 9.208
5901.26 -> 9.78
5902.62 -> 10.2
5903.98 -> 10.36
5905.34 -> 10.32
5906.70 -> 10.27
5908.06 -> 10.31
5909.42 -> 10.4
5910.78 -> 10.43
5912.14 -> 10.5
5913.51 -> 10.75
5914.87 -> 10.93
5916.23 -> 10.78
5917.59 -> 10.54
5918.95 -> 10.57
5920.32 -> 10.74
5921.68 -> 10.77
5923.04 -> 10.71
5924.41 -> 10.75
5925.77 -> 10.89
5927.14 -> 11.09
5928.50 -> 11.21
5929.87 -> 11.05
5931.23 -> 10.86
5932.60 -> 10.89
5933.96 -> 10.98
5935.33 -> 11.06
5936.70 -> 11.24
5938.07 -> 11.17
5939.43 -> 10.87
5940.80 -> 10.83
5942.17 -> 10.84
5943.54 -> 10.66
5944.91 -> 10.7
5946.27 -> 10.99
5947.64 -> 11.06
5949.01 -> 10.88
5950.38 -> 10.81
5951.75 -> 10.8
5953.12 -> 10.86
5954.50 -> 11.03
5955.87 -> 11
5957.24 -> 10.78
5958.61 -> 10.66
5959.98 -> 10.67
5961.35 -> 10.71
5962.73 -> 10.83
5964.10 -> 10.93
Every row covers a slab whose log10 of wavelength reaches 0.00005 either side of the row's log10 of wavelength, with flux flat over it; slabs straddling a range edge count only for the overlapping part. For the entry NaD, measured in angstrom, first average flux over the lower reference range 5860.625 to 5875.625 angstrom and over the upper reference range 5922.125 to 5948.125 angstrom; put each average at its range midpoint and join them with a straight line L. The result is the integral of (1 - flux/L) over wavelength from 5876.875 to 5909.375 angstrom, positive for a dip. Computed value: 4.3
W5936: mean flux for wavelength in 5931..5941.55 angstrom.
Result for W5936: 11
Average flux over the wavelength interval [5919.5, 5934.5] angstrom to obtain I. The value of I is 10.9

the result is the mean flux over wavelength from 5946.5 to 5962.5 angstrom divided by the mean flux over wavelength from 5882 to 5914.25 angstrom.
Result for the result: 1.15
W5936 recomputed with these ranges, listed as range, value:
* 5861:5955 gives 10.4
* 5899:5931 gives 10.5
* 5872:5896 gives 9.55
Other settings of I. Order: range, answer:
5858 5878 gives 10.9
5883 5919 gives 9.58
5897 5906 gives 9.66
